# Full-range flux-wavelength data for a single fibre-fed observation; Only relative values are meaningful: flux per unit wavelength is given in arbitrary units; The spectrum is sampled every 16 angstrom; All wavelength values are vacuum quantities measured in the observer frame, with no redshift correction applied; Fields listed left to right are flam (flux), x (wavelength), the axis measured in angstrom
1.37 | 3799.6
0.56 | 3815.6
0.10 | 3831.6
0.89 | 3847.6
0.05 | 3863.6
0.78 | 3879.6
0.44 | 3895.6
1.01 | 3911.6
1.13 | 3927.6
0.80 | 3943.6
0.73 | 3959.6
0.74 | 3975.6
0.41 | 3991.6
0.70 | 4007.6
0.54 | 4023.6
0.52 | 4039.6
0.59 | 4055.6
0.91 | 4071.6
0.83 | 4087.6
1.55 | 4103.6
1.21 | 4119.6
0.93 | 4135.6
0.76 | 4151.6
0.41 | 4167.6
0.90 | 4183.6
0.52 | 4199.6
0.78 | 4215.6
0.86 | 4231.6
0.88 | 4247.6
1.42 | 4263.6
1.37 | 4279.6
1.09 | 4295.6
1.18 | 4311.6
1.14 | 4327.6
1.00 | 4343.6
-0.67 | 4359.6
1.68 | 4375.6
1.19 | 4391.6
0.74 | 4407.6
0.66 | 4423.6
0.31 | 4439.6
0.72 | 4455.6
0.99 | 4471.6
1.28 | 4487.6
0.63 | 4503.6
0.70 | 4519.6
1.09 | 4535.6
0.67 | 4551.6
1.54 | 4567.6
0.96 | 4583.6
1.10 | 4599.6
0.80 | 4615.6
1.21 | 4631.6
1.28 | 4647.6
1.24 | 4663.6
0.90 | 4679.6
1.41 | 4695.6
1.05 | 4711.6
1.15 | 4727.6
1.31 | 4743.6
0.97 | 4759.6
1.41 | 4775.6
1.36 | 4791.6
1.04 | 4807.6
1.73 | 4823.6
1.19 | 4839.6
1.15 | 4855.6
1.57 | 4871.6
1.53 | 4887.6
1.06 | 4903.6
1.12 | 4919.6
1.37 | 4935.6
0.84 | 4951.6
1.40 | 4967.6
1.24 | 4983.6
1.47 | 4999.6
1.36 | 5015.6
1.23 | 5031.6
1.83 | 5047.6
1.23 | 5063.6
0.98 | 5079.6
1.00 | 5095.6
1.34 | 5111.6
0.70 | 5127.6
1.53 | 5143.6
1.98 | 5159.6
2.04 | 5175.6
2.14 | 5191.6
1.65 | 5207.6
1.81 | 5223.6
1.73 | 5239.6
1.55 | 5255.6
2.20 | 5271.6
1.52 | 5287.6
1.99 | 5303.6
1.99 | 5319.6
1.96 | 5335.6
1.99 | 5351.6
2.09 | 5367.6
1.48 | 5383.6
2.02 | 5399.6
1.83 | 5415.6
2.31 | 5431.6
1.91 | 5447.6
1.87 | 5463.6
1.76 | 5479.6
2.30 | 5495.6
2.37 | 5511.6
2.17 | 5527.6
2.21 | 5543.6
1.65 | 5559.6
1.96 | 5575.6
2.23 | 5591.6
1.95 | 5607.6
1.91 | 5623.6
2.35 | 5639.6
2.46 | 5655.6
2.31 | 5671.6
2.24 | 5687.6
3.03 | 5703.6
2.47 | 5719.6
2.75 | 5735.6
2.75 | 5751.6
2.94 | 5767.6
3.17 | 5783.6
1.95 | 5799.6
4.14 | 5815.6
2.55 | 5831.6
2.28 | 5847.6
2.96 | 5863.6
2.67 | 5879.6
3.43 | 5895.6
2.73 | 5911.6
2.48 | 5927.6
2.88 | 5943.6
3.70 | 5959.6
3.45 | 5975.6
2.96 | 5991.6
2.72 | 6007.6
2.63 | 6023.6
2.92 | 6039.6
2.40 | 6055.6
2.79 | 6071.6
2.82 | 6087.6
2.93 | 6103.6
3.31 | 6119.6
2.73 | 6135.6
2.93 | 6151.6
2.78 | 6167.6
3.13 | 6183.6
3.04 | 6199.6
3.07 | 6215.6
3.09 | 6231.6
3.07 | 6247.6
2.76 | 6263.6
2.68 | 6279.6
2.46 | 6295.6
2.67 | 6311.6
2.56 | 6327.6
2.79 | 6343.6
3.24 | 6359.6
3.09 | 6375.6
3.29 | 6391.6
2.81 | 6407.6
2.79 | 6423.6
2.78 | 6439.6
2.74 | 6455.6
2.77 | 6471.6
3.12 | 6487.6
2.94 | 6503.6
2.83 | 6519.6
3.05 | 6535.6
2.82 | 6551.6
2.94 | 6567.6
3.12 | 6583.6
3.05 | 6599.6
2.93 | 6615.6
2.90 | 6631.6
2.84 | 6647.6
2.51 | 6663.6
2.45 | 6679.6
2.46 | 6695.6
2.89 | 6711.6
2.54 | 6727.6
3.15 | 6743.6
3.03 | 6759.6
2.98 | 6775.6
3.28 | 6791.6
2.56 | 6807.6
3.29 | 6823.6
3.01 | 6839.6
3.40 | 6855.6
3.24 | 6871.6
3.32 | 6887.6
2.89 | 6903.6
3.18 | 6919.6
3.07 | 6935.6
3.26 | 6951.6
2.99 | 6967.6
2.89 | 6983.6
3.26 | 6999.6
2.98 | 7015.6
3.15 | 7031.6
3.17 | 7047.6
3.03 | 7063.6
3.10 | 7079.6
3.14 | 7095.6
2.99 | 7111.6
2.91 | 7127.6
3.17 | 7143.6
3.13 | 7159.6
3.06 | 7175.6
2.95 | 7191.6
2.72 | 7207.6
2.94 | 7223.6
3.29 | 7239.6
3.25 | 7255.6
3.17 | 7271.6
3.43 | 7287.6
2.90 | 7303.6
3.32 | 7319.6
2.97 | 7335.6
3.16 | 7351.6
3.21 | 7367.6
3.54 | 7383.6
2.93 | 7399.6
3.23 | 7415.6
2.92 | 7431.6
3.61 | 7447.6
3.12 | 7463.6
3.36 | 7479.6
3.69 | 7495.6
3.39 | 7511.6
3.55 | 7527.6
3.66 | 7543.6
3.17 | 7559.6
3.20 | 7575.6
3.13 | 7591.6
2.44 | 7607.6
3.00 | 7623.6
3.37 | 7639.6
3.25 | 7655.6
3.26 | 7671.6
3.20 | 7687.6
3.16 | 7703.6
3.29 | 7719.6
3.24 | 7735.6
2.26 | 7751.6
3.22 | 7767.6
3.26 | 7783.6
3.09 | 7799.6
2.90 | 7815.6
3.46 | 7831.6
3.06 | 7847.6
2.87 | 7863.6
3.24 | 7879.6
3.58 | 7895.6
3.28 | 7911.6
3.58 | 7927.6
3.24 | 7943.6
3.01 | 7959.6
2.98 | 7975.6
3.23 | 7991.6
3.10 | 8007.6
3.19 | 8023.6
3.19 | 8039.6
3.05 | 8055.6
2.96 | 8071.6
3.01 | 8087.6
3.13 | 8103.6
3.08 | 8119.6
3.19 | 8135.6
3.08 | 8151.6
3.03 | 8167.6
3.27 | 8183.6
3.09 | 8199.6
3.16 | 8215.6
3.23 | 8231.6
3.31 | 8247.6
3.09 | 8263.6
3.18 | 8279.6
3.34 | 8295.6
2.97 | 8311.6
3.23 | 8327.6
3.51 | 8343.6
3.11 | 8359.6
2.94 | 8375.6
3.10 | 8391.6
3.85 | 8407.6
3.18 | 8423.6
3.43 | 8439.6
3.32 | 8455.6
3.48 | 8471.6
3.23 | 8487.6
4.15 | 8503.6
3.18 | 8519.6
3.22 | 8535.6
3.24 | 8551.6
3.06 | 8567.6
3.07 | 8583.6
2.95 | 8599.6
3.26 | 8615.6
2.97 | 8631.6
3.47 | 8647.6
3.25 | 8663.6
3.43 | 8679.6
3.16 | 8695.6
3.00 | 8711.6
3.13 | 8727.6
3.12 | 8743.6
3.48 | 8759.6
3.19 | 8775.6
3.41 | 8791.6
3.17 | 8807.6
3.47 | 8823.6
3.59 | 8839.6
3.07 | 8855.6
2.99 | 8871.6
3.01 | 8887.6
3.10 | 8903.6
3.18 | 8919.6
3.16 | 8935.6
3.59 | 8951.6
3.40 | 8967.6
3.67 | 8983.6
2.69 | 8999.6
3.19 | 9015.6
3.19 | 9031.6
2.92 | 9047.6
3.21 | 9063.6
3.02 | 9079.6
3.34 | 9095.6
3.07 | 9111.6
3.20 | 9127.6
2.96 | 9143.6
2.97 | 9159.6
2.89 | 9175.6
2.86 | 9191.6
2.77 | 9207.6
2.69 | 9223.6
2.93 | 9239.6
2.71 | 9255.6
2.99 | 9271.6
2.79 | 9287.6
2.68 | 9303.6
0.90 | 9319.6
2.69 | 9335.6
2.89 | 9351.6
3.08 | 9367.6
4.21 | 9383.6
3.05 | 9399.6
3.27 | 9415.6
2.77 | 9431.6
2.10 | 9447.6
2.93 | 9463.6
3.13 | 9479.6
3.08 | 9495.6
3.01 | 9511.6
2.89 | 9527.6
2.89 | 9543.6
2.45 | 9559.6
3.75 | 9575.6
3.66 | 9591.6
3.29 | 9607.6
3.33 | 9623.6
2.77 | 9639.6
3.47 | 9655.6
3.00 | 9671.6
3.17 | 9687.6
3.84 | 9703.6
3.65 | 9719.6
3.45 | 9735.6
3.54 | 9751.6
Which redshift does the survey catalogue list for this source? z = 0.291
